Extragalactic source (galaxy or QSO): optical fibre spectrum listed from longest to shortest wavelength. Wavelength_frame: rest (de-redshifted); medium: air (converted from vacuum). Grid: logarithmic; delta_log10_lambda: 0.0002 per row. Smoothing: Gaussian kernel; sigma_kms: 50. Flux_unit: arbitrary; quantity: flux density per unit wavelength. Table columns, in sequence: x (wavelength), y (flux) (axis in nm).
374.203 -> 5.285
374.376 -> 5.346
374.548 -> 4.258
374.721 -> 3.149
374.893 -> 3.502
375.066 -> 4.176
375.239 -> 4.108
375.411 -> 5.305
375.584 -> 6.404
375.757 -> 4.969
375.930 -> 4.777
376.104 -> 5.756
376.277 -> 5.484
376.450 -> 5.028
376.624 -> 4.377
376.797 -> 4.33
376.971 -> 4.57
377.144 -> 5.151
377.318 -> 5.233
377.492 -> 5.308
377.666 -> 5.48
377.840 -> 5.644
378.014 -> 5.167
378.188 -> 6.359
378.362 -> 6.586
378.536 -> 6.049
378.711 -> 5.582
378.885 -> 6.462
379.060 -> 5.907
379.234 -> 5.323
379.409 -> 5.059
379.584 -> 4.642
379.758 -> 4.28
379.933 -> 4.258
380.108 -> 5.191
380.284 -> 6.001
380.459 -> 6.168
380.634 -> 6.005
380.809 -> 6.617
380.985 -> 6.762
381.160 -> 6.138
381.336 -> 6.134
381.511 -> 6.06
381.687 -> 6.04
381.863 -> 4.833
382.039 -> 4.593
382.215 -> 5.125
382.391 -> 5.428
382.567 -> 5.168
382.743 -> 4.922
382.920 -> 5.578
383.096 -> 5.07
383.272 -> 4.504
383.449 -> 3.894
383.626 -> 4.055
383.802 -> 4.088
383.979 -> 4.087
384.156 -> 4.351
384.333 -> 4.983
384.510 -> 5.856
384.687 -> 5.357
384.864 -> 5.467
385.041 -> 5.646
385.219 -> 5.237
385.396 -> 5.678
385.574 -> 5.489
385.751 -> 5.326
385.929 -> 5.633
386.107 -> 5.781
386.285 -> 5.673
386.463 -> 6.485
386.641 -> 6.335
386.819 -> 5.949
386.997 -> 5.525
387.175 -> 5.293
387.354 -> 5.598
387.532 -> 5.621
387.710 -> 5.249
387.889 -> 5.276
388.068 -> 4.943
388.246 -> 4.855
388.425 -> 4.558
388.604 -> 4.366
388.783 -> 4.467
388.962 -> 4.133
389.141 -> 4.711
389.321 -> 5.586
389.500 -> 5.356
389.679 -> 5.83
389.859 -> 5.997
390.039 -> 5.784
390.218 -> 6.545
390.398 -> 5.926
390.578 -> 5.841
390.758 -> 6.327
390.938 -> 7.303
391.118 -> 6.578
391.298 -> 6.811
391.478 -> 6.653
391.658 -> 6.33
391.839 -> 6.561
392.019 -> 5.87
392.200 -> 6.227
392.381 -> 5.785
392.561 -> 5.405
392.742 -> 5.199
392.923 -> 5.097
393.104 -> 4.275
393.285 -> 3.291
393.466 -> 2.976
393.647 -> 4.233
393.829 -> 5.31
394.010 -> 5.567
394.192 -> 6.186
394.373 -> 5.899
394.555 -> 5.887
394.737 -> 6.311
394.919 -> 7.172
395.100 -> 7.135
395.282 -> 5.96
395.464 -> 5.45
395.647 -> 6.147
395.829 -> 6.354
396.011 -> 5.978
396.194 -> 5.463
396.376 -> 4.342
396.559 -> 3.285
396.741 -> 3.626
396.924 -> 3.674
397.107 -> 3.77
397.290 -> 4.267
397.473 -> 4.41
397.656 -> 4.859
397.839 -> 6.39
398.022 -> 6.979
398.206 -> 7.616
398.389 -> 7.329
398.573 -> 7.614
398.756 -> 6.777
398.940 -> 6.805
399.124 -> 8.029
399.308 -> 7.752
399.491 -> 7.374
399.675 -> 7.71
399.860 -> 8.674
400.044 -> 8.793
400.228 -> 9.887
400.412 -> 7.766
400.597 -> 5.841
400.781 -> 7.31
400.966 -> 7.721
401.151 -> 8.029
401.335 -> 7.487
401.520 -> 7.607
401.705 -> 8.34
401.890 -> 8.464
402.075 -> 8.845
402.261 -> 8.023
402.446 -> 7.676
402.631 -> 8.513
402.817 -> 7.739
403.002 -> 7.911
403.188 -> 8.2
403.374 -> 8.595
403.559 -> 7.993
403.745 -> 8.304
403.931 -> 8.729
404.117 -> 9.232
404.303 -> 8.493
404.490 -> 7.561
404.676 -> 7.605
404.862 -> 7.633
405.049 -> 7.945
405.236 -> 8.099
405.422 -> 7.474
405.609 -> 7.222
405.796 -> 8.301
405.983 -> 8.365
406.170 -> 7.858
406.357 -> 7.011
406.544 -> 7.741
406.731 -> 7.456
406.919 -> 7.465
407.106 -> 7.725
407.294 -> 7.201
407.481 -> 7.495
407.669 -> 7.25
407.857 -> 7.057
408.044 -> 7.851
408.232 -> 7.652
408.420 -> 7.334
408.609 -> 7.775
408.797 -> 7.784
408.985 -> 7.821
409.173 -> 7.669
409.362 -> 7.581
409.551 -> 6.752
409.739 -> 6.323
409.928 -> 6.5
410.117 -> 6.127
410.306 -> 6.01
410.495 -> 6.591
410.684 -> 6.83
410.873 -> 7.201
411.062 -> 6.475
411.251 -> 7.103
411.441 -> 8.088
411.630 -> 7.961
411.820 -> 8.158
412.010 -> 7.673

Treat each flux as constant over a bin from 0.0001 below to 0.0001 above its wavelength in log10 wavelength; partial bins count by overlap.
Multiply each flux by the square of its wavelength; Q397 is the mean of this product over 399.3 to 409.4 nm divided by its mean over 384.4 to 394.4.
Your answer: 1.5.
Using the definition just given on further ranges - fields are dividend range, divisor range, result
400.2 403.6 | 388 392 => 1.48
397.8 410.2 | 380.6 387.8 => 1.58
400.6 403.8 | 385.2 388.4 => 1.56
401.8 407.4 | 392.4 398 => 1.62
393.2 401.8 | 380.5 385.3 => 1.29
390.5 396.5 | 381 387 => 1.13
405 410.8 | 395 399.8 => 1.29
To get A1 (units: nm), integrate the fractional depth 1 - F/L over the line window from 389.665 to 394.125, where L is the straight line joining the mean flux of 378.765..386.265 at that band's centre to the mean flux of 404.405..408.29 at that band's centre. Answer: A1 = 0.388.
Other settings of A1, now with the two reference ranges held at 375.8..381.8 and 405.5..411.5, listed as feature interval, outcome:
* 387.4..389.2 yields 0.37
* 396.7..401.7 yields -0.09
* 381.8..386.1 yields 0.59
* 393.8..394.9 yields 0.08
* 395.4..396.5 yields 0.17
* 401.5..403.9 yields -0.43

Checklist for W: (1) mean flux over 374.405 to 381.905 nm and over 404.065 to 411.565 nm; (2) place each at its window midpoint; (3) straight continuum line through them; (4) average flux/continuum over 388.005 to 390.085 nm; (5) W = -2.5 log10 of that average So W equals 0.21 mag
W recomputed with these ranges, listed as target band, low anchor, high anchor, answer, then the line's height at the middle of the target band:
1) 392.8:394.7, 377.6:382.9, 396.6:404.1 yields 0.34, 6.73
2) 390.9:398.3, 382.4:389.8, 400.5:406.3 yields 0.18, 6.55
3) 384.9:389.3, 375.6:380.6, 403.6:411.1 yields 0.13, 6.01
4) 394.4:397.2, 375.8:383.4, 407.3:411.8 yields 0.18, 6.38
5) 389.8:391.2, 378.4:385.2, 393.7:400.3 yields -0.08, 5.84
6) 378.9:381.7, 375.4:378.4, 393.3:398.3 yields -0.07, 5.32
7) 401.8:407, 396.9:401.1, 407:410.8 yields -0.14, 7.05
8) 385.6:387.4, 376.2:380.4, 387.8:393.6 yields -0.07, 5.41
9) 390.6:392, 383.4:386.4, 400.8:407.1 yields -0.09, 6.08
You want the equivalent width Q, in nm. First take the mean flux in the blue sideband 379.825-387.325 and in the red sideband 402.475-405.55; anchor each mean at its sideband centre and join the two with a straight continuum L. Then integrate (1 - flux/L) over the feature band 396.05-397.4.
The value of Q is 0.57 nm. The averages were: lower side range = 5.4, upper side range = 8.11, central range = 4.14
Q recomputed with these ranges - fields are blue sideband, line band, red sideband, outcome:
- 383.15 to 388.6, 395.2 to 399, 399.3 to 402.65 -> 0.90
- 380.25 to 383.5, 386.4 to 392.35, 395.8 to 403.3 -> 0.40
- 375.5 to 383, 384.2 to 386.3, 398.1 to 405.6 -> 0.22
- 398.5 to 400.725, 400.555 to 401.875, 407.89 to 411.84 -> 0.01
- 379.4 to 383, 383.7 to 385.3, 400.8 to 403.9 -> 0.24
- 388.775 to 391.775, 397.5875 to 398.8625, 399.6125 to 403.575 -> 0.10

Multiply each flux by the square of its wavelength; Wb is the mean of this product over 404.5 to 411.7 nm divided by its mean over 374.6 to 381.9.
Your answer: 1.60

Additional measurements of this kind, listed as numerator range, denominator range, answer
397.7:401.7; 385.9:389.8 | 1.51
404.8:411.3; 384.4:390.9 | 1.48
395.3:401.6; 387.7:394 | 1.25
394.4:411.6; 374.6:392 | 1.47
